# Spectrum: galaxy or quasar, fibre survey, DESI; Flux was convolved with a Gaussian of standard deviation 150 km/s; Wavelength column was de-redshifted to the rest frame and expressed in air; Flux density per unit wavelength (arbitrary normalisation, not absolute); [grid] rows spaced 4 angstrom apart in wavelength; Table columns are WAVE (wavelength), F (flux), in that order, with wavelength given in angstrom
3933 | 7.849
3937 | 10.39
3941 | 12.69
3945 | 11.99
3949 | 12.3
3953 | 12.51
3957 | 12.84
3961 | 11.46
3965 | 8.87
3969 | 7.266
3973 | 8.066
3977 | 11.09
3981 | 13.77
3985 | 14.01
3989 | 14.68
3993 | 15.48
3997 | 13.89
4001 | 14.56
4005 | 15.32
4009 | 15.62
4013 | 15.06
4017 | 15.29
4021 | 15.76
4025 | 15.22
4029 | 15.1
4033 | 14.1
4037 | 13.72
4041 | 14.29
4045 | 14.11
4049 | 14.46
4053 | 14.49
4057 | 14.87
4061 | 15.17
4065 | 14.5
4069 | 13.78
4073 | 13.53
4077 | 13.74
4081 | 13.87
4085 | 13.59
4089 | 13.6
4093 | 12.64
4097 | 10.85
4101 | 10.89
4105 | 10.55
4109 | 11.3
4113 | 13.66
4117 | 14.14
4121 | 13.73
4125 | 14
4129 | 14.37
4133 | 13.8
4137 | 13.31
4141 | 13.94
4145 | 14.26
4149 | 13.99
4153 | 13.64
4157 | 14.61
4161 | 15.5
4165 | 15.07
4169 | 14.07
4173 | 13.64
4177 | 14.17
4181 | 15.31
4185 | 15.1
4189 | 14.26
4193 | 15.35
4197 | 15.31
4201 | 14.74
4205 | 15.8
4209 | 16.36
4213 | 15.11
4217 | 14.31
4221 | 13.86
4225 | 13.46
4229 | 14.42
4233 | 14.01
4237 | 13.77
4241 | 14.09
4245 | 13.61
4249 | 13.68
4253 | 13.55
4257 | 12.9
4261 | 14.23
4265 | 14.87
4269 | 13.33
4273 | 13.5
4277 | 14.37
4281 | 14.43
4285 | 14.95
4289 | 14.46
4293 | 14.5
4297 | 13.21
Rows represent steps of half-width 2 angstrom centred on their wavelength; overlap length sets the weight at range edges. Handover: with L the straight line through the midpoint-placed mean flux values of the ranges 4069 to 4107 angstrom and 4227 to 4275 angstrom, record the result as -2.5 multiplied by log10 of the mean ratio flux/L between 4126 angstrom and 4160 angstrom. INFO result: -0.079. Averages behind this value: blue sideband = 12.6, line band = 14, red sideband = 13.8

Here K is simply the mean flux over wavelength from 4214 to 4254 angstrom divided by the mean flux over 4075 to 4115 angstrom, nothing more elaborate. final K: 1.1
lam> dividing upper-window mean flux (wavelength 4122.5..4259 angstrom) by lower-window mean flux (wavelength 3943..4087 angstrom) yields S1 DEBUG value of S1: 1.1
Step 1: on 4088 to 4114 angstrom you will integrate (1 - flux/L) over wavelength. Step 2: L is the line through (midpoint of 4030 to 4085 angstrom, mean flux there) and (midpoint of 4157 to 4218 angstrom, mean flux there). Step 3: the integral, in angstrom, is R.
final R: 4.8 angstrom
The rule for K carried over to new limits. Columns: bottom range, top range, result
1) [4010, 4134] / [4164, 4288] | 1.04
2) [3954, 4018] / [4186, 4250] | 1.13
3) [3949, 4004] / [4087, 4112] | 0.96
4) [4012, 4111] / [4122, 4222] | 1.06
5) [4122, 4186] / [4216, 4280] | 0.97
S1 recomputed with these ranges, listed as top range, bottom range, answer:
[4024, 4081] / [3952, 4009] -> 1.14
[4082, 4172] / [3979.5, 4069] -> 0.92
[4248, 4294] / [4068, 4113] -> 1.12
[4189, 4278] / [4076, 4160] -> 1.08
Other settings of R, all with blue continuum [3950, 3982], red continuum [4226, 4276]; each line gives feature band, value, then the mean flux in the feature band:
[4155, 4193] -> -5.0 angstrom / 14.7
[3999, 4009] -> -3.6 angstrom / 15.1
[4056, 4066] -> -2.7 angstrom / 14.9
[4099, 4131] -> -1.3 angstrom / 12.8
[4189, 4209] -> -3.1 angstrom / 15.3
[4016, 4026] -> -3.7 angstrom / 15.5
